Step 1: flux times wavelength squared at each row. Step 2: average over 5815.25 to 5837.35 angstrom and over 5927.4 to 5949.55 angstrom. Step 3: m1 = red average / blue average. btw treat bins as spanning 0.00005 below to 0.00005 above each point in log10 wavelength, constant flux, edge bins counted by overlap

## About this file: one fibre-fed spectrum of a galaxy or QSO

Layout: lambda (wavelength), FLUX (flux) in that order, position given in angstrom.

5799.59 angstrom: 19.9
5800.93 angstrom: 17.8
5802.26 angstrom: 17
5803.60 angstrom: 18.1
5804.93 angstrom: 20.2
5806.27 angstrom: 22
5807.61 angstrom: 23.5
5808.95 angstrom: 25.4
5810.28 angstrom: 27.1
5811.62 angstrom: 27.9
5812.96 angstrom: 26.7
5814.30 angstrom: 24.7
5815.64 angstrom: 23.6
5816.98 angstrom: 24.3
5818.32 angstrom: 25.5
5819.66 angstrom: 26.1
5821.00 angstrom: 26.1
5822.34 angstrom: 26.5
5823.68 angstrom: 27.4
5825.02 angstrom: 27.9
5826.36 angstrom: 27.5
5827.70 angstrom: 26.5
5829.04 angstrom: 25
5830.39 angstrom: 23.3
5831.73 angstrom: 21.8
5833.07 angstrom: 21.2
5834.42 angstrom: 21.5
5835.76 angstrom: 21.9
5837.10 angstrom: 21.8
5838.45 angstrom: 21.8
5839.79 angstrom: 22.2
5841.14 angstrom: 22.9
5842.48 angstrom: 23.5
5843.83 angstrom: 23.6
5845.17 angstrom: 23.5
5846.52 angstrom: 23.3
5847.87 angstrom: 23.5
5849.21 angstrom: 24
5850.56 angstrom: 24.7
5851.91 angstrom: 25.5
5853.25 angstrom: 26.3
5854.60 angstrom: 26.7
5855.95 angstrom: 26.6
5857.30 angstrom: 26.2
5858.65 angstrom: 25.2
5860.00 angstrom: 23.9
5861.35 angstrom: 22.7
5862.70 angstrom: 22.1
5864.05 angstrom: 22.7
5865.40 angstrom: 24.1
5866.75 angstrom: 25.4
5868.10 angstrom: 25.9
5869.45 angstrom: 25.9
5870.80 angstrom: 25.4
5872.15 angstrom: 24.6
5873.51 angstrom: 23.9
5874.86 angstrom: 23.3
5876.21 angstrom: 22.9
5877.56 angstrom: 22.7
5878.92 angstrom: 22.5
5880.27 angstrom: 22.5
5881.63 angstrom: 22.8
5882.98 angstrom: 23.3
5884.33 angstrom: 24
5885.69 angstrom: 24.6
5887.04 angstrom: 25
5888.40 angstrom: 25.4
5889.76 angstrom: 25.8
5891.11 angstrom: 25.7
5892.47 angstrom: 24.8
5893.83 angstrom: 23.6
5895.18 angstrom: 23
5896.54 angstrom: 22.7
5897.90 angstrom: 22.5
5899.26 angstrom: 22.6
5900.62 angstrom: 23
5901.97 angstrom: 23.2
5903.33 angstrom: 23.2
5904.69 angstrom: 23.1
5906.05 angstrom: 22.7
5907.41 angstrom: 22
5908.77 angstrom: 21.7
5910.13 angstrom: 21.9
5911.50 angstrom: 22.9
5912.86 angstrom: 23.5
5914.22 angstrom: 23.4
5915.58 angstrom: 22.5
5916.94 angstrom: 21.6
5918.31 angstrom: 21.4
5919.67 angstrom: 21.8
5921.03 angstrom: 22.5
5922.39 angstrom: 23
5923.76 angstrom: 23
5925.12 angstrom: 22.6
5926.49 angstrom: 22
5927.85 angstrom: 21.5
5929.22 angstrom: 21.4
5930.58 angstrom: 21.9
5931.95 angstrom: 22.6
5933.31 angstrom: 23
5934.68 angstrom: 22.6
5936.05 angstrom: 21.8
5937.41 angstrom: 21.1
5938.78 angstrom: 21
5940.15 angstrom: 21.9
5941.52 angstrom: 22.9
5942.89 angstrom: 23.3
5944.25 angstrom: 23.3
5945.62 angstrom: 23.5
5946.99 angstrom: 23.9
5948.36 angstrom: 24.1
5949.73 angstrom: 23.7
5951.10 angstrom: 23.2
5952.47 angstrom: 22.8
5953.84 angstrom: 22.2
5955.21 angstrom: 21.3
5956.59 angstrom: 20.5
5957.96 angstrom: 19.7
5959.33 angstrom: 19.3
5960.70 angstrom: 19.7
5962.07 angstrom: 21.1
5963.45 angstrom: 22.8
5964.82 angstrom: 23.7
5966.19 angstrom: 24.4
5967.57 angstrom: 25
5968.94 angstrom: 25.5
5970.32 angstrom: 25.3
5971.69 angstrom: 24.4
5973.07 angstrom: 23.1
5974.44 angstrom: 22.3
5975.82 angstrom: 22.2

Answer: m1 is 0.95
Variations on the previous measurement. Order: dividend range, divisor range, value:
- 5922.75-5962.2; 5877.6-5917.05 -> 0.96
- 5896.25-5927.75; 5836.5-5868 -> 0.96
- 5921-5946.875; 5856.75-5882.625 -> 0.96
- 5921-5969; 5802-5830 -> 0.94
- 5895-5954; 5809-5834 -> 0.92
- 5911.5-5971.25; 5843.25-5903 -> 0.96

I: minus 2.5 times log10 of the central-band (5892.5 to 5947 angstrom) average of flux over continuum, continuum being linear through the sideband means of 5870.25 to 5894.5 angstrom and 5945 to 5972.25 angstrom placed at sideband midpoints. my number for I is 0.04 mag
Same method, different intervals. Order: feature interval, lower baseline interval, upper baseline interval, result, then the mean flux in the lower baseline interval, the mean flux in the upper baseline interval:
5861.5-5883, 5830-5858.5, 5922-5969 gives -0.02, 23.6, 22.4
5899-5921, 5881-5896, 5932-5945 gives 0.05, 24.4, 22.3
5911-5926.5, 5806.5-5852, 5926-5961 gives 0.00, 24.4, 22.1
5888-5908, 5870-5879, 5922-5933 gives -0.02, 23.7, 22.3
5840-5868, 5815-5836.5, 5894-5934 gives -0.01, 24.8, 22.5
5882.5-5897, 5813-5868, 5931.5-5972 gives -0.04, 24.4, 22.6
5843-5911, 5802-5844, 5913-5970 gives -0.03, 24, 22.4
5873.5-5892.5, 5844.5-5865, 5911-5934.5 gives -0.02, 24.5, 22.4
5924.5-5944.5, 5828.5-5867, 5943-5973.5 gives 0.04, 23.7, 22.8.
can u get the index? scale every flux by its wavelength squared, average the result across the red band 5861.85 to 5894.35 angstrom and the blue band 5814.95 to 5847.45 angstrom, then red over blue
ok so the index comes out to 1.0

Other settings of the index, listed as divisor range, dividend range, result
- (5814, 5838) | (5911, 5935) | 0.94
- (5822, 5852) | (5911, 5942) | 0.96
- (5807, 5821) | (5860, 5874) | 0.97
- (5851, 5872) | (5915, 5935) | 0.91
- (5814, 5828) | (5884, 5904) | 0.94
